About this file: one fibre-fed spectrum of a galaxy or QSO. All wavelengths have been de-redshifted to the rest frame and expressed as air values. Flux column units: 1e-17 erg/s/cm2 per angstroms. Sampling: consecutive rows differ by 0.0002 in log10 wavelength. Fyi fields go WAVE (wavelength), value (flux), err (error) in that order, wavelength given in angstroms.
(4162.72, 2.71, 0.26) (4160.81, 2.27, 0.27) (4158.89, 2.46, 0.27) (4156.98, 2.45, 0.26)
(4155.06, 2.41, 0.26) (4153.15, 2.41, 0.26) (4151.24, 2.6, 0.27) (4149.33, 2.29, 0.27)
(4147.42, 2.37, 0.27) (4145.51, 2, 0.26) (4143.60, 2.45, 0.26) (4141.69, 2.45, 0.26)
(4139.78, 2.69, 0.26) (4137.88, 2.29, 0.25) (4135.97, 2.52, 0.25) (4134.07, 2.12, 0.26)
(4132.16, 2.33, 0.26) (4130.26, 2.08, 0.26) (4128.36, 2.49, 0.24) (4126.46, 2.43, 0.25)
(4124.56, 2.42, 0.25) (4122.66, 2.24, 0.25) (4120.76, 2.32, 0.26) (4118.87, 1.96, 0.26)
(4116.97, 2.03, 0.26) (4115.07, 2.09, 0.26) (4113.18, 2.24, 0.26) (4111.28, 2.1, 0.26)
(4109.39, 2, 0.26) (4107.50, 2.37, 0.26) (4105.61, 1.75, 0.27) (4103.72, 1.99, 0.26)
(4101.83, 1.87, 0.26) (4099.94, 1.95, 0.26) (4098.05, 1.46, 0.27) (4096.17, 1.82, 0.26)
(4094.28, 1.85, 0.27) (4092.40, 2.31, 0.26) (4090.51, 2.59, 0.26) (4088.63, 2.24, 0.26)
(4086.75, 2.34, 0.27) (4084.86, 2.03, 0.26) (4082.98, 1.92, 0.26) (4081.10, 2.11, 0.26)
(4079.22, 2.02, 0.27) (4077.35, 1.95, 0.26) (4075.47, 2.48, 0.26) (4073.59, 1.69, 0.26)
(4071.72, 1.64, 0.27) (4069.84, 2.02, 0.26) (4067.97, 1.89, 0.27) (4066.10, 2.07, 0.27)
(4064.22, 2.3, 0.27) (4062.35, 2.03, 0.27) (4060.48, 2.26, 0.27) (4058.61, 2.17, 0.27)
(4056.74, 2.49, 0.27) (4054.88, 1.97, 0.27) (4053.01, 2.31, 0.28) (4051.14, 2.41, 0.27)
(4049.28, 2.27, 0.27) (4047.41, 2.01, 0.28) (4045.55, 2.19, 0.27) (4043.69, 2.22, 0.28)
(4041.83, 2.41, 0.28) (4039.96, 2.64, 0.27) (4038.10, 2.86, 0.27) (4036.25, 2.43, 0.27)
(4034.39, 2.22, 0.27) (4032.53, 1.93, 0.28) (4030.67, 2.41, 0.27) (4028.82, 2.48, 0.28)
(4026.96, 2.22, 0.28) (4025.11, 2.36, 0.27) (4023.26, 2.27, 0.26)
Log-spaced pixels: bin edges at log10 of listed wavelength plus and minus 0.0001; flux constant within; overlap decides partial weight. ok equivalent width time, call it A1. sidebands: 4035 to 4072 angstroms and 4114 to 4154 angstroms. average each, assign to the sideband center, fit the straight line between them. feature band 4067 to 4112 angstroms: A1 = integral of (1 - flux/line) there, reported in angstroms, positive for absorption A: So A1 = 5.1 angstroms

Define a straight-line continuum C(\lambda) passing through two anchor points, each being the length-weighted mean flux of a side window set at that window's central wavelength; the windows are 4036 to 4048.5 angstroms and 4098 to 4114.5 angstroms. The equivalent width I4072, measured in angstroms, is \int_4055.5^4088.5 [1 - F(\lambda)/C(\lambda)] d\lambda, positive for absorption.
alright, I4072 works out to 1.8 angstroms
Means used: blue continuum 2.39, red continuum 2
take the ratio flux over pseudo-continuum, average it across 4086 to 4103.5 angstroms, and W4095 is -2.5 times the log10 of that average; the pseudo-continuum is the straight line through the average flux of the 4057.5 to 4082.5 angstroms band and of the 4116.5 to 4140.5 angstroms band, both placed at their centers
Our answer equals 0.06 mag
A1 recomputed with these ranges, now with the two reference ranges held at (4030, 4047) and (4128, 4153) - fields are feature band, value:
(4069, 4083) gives 2.2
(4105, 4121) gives 1.8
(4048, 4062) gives 0.6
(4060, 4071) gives 1.3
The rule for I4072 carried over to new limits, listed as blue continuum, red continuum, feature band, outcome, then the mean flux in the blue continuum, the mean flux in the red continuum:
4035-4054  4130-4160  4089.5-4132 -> 4.7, 2.37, 2.38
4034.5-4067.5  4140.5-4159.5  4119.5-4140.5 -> 0.2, 2.29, 2.39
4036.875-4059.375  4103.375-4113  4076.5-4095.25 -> 0.2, 2.33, 2.06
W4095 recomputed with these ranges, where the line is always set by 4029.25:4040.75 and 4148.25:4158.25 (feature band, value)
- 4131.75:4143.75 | 0.01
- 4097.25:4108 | 0.27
